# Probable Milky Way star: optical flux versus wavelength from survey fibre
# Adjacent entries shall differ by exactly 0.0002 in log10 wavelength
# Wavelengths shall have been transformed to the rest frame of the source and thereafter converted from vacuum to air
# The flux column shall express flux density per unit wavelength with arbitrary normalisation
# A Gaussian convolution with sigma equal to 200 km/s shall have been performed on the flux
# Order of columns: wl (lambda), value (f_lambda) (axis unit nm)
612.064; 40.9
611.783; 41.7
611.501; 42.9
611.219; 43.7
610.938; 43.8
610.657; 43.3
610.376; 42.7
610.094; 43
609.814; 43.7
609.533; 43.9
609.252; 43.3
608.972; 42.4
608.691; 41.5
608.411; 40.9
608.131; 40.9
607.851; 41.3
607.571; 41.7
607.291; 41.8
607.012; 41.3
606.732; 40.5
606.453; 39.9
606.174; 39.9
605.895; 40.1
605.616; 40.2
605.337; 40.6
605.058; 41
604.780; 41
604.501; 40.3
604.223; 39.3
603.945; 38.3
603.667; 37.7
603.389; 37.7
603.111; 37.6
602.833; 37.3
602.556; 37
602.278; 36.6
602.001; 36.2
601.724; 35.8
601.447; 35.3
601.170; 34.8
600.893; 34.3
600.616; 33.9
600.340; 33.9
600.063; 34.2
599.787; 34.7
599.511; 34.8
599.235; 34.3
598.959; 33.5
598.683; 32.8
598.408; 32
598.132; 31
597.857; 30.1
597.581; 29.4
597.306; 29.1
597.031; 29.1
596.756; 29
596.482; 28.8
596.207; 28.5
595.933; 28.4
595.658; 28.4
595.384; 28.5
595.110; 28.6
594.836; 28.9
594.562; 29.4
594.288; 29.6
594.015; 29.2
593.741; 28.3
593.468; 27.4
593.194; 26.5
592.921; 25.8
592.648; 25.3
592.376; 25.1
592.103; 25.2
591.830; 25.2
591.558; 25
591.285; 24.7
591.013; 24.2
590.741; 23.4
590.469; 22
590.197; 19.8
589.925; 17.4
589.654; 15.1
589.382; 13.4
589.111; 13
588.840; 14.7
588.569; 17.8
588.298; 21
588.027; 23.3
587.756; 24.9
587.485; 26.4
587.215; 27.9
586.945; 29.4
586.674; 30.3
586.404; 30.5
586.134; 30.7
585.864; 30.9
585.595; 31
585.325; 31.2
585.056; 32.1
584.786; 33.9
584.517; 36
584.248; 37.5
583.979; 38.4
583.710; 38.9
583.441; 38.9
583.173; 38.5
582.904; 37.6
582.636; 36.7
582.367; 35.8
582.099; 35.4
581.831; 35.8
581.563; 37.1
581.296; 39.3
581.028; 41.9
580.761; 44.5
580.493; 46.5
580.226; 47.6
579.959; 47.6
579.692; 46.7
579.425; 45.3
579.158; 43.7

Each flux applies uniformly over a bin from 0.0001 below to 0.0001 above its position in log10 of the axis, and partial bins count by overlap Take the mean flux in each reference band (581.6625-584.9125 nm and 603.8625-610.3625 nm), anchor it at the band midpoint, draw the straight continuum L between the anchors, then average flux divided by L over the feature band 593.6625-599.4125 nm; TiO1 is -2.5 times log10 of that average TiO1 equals 0.30 mag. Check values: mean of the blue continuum 37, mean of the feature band 29.9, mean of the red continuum 41.2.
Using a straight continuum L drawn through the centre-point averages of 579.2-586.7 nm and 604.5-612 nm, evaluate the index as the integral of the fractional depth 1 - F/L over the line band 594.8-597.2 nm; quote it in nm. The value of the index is 0.675 nm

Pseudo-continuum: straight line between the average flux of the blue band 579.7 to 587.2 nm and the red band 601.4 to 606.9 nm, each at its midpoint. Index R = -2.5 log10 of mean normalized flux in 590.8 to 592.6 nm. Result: 0.45 mag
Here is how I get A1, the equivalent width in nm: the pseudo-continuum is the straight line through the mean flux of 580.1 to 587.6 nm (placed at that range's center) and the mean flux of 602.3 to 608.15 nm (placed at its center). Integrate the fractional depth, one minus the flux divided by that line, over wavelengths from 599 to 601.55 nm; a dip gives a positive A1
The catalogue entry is 0.287 nm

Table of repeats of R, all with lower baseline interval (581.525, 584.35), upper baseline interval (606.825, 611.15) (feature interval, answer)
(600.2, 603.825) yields 0.14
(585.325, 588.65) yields 0.36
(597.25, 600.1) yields 0.24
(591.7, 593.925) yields 0.44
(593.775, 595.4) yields 0.34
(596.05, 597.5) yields 0.35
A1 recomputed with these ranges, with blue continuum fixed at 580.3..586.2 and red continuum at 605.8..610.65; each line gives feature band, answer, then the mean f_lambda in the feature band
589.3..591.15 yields 0.91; 19.5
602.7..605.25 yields 0.12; 38.9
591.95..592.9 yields 0.33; 25.3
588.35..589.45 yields 0.66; 15.3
